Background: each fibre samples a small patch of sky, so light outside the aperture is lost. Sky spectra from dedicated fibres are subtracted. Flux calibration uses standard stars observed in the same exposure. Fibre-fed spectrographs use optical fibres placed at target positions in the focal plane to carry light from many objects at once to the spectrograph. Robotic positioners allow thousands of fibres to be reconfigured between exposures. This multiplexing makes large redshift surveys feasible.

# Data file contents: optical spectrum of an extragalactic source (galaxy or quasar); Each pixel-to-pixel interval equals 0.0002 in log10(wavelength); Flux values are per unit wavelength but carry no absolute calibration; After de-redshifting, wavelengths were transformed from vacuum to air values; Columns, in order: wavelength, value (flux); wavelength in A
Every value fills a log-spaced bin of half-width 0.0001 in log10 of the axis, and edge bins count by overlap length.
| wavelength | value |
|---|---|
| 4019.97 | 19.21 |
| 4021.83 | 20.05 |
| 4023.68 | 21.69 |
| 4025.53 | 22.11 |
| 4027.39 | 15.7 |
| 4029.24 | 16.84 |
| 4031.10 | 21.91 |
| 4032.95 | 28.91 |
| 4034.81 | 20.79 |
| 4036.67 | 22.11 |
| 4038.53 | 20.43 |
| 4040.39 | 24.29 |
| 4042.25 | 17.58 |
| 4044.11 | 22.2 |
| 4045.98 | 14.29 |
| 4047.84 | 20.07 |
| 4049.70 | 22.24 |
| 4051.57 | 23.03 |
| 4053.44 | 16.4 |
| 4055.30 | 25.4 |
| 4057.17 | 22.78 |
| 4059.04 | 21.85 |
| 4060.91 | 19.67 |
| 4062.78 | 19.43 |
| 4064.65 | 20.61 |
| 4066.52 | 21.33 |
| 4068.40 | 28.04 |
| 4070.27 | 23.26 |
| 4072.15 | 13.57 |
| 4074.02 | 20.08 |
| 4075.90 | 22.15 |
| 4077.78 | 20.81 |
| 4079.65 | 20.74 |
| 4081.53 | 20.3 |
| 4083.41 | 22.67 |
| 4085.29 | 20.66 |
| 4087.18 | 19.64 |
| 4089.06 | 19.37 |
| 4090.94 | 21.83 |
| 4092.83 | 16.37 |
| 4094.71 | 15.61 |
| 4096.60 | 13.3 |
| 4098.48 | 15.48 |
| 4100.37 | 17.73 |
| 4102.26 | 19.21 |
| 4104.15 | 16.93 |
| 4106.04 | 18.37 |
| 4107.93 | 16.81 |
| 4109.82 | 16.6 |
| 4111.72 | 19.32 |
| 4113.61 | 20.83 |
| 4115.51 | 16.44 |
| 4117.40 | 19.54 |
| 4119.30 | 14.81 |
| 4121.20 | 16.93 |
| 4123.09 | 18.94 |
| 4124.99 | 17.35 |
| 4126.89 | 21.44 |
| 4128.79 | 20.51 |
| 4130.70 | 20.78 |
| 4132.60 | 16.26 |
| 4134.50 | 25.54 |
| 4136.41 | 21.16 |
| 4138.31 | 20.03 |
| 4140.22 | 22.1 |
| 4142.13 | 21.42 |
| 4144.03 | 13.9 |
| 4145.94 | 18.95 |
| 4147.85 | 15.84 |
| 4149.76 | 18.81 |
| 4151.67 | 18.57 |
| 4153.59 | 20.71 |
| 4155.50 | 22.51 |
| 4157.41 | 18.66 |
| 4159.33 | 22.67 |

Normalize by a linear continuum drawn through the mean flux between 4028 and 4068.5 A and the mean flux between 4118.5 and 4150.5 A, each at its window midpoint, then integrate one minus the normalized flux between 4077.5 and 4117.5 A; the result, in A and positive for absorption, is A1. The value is 3.0 A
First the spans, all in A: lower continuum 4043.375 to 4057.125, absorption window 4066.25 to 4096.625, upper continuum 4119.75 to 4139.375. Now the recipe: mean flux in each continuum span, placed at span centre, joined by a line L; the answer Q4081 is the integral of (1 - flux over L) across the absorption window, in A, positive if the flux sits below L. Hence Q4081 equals 0.2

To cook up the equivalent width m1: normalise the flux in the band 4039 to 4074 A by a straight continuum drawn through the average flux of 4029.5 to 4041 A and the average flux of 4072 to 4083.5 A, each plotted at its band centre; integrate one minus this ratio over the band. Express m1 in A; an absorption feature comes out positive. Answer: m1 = 0.99 A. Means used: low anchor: 22.7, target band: 20.9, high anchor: 20.3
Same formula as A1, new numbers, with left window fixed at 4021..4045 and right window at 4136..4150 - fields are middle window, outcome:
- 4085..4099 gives 1.6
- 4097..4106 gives 1.2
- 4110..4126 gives 1.2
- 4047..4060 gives -0.6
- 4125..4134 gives -0.3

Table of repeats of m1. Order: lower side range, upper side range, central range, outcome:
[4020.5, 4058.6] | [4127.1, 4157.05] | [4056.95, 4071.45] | -0.9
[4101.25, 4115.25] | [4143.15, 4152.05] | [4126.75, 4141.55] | -2.9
